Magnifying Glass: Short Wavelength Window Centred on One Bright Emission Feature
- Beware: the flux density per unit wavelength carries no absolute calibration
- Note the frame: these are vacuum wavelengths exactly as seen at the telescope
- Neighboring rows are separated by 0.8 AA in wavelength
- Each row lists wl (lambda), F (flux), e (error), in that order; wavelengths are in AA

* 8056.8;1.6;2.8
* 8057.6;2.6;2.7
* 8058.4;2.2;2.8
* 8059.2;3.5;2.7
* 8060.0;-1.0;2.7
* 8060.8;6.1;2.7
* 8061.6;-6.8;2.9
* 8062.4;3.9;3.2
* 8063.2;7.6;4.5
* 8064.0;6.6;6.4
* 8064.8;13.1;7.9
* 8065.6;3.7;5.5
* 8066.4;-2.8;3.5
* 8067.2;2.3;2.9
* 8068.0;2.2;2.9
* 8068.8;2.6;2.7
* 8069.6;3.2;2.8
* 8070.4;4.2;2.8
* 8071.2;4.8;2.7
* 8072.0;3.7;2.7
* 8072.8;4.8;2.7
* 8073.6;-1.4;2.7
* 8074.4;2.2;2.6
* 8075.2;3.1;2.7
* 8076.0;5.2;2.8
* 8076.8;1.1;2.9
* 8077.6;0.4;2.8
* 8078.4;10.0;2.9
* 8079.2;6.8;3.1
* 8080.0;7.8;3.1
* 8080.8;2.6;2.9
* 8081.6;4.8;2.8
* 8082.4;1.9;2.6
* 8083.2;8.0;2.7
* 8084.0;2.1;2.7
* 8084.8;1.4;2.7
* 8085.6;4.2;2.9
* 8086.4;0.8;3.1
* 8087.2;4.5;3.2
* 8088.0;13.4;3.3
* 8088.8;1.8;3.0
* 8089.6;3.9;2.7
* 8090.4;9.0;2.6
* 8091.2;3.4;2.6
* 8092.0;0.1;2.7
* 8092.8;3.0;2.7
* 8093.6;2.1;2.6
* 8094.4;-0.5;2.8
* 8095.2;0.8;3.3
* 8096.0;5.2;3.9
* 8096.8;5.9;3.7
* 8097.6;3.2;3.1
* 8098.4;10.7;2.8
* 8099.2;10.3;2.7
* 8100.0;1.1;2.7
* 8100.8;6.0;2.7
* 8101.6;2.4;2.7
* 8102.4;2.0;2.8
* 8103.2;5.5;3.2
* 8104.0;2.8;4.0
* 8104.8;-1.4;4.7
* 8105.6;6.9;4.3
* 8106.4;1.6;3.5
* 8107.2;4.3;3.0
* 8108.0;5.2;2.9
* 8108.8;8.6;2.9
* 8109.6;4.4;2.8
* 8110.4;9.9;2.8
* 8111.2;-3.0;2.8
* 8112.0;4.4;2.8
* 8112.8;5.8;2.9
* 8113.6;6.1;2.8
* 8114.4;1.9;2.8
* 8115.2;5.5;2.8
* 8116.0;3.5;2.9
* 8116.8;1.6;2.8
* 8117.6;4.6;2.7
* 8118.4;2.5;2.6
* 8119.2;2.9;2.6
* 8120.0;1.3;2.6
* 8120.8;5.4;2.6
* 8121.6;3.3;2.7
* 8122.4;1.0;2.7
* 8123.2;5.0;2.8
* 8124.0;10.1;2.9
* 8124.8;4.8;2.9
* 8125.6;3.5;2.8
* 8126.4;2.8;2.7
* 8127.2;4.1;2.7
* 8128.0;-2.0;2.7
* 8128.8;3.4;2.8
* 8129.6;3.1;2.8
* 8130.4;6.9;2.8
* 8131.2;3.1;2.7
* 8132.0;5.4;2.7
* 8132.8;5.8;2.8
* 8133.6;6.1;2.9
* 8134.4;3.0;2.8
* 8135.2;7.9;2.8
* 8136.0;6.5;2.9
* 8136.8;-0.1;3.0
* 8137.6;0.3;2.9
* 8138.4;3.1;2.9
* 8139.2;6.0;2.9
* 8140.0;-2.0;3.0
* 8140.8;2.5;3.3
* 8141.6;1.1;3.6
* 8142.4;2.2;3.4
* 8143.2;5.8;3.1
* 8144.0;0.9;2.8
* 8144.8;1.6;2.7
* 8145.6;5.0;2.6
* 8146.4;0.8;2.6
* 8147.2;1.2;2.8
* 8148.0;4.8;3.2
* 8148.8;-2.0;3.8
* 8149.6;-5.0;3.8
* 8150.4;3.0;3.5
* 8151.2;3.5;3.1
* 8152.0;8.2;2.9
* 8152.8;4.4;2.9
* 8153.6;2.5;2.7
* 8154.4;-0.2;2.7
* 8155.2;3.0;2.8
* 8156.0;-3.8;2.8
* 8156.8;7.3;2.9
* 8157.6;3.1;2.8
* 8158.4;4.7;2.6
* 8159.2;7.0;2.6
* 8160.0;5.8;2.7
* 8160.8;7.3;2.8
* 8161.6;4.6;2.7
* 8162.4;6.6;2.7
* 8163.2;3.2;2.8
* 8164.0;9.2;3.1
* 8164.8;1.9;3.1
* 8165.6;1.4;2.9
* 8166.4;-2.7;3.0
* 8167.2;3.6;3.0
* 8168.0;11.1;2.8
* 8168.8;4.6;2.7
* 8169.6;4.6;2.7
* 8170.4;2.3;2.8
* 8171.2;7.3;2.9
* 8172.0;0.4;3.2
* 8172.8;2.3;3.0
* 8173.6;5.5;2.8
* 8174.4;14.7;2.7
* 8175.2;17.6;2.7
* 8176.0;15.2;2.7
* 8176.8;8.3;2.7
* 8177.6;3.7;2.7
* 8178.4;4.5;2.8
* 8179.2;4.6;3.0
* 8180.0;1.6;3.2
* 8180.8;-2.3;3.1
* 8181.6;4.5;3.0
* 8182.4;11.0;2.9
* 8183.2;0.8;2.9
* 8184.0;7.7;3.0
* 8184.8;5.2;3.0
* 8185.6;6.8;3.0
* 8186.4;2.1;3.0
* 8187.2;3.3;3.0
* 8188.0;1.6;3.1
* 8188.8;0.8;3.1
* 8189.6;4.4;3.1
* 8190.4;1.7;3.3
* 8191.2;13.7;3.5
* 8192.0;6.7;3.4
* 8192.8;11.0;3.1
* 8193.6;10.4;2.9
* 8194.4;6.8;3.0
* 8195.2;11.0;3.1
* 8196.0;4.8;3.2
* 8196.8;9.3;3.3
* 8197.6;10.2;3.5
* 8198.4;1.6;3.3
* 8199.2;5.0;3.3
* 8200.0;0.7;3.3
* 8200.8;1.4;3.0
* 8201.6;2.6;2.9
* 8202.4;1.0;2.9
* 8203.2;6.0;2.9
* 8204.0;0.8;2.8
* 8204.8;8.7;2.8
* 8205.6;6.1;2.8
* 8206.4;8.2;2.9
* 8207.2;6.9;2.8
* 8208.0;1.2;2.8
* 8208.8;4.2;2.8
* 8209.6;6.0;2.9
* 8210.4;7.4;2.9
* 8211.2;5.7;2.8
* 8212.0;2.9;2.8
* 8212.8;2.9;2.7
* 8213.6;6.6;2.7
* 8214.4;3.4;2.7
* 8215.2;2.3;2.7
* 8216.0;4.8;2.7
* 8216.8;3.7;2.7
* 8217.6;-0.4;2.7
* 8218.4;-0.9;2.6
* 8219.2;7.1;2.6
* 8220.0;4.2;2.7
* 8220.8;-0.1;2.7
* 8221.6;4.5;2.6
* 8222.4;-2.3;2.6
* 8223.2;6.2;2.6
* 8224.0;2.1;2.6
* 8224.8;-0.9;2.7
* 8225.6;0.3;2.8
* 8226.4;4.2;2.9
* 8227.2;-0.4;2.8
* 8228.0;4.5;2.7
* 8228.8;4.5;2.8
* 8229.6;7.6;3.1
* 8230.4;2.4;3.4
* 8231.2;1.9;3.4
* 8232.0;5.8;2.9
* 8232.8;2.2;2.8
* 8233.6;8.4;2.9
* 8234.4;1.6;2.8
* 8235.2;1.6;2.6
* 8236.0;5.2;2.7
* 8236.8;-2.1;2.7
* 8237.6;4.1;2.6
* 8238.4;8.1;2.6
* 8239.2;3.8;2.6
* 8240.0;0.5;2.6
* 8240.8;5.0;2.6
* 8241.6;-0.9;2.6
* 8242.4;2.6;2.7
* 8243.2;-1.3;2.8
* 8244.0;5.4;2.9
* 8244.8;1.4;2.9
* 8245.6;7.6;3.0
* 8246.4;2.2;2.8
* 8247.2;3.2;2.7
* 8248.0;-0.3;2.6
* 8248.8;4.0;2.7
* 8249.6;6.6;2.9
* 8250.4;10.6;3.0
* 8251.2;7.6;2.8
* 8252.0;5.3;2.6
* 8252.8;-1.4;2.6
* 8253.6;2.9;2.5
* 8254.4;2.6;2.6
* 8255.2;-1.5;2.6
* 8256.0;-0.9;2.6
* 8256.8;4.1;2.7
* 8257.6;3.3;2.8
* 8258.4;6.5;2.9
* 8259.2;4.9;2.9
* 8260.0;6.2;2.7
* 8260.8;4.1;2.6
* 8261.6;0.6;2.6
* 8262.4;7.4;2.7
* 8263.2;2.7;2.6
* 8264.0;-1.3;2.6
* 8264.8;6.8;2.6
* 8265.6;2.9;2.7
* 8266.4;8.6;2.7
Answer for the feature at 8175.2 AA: [S II]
